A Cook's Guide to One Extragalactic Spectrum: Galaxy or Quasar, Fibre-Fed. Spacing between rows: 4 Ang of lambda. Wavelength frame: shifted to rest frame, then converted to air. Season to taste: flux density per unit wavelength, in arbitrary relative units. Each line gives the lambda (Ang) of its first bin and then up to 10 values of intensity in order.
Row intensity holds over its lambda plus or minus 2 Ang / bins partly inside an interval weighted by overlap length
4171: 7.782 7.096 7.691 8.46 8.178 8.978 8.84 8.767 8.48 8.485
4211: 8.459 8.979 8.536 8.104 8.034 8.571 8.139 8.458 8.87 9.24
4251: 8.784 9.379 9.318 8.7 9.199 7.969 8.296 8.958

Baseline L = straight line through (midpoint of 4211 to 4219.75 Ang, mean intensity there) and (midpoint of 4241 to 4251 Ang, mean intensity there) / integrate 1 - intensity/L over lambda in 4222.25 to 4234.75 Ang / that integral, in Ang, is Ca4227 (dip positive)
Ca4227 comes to 0.9 Ang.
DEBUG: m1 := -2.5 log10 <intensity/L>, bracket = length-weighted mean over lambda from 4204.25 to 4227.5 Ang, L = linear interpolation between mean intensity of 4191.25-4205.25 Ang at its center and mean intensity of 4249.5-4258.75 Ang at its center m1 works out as 0.05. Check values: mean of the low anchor 8.73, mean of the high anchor 9.14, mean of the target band 8.46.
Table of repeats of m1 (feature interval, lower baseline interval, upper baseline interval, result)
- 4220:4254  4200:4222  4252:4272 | 0.03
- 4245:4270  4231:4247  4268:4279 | -0.07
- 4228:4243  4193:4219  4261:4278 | 0.02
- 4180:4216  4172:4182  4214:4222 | -0.06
